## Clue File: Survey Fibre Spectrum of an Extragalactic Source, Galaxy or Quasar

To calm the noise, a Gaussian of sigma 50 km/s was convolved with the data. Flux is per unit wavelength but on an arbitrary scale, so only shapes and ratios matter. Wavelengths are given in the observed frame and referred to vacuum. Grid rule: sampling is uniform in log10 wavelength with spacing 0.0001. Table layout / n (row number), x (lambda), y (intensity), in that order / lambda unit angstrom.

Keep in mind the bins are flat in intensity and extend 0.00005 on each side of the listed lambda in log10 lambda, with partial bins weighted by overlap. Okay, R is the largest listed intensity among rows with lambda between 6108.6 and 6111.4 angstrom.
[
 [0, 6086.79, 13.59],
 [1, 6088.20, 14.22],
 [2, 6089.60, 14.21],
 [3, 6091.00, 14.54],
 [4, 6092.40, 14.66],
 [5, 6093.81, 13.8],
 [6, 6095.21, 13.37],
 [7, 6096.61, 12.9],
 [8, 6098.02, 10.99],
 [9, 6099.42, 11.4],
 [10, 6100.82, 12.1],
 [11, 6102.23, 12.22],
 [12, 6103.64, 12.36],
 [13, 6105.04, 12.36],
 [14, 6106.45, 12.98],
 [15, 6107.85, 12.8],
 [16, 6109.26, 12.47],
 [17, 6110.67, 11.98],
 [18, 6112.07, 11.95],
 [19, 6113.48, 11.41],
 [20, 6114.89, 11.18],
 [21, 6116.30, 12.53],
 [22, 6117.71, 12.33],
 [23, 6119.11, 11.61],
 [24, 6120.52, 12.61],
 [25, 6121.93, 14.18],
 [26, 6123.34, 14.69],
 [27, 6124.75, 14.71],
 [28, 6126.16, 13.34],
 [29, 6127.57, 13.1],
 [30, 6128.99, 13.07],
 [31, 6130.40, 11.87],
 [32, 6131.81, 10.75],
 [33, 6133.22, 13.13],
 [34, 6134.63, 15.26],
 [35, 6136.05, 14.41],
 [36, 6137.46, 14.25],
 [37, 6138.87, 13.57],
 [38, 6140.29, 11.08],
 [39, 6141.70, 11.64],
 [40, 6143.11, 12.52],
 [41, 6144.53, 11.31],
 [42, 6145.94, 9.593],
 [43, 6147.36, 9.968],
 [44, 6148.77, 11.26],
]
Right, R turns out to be 12.47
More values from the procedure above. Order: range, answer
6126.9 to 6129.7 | 13.1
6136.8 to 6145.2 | 14.25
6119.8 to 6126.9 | 14.71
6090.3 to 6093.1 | 14.66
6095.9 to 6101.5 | 12.9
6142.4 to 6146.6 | 12.52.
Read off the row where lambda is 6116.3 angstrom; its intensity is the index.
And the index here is 12.53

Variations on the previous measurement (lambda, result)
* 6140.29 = 11.08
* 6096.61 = 12.9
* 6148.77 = 11.26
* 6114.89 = 11.18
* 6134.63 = 15.26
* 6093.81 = 13.8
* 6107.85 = 12.8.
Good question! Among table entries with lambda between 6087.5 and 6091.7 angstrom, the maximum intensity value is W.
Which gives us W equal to 14.54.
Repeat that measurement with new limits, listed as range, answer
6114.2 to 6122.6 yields 14.18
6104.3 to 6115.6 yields 12.98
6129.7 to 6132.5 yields 11.87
